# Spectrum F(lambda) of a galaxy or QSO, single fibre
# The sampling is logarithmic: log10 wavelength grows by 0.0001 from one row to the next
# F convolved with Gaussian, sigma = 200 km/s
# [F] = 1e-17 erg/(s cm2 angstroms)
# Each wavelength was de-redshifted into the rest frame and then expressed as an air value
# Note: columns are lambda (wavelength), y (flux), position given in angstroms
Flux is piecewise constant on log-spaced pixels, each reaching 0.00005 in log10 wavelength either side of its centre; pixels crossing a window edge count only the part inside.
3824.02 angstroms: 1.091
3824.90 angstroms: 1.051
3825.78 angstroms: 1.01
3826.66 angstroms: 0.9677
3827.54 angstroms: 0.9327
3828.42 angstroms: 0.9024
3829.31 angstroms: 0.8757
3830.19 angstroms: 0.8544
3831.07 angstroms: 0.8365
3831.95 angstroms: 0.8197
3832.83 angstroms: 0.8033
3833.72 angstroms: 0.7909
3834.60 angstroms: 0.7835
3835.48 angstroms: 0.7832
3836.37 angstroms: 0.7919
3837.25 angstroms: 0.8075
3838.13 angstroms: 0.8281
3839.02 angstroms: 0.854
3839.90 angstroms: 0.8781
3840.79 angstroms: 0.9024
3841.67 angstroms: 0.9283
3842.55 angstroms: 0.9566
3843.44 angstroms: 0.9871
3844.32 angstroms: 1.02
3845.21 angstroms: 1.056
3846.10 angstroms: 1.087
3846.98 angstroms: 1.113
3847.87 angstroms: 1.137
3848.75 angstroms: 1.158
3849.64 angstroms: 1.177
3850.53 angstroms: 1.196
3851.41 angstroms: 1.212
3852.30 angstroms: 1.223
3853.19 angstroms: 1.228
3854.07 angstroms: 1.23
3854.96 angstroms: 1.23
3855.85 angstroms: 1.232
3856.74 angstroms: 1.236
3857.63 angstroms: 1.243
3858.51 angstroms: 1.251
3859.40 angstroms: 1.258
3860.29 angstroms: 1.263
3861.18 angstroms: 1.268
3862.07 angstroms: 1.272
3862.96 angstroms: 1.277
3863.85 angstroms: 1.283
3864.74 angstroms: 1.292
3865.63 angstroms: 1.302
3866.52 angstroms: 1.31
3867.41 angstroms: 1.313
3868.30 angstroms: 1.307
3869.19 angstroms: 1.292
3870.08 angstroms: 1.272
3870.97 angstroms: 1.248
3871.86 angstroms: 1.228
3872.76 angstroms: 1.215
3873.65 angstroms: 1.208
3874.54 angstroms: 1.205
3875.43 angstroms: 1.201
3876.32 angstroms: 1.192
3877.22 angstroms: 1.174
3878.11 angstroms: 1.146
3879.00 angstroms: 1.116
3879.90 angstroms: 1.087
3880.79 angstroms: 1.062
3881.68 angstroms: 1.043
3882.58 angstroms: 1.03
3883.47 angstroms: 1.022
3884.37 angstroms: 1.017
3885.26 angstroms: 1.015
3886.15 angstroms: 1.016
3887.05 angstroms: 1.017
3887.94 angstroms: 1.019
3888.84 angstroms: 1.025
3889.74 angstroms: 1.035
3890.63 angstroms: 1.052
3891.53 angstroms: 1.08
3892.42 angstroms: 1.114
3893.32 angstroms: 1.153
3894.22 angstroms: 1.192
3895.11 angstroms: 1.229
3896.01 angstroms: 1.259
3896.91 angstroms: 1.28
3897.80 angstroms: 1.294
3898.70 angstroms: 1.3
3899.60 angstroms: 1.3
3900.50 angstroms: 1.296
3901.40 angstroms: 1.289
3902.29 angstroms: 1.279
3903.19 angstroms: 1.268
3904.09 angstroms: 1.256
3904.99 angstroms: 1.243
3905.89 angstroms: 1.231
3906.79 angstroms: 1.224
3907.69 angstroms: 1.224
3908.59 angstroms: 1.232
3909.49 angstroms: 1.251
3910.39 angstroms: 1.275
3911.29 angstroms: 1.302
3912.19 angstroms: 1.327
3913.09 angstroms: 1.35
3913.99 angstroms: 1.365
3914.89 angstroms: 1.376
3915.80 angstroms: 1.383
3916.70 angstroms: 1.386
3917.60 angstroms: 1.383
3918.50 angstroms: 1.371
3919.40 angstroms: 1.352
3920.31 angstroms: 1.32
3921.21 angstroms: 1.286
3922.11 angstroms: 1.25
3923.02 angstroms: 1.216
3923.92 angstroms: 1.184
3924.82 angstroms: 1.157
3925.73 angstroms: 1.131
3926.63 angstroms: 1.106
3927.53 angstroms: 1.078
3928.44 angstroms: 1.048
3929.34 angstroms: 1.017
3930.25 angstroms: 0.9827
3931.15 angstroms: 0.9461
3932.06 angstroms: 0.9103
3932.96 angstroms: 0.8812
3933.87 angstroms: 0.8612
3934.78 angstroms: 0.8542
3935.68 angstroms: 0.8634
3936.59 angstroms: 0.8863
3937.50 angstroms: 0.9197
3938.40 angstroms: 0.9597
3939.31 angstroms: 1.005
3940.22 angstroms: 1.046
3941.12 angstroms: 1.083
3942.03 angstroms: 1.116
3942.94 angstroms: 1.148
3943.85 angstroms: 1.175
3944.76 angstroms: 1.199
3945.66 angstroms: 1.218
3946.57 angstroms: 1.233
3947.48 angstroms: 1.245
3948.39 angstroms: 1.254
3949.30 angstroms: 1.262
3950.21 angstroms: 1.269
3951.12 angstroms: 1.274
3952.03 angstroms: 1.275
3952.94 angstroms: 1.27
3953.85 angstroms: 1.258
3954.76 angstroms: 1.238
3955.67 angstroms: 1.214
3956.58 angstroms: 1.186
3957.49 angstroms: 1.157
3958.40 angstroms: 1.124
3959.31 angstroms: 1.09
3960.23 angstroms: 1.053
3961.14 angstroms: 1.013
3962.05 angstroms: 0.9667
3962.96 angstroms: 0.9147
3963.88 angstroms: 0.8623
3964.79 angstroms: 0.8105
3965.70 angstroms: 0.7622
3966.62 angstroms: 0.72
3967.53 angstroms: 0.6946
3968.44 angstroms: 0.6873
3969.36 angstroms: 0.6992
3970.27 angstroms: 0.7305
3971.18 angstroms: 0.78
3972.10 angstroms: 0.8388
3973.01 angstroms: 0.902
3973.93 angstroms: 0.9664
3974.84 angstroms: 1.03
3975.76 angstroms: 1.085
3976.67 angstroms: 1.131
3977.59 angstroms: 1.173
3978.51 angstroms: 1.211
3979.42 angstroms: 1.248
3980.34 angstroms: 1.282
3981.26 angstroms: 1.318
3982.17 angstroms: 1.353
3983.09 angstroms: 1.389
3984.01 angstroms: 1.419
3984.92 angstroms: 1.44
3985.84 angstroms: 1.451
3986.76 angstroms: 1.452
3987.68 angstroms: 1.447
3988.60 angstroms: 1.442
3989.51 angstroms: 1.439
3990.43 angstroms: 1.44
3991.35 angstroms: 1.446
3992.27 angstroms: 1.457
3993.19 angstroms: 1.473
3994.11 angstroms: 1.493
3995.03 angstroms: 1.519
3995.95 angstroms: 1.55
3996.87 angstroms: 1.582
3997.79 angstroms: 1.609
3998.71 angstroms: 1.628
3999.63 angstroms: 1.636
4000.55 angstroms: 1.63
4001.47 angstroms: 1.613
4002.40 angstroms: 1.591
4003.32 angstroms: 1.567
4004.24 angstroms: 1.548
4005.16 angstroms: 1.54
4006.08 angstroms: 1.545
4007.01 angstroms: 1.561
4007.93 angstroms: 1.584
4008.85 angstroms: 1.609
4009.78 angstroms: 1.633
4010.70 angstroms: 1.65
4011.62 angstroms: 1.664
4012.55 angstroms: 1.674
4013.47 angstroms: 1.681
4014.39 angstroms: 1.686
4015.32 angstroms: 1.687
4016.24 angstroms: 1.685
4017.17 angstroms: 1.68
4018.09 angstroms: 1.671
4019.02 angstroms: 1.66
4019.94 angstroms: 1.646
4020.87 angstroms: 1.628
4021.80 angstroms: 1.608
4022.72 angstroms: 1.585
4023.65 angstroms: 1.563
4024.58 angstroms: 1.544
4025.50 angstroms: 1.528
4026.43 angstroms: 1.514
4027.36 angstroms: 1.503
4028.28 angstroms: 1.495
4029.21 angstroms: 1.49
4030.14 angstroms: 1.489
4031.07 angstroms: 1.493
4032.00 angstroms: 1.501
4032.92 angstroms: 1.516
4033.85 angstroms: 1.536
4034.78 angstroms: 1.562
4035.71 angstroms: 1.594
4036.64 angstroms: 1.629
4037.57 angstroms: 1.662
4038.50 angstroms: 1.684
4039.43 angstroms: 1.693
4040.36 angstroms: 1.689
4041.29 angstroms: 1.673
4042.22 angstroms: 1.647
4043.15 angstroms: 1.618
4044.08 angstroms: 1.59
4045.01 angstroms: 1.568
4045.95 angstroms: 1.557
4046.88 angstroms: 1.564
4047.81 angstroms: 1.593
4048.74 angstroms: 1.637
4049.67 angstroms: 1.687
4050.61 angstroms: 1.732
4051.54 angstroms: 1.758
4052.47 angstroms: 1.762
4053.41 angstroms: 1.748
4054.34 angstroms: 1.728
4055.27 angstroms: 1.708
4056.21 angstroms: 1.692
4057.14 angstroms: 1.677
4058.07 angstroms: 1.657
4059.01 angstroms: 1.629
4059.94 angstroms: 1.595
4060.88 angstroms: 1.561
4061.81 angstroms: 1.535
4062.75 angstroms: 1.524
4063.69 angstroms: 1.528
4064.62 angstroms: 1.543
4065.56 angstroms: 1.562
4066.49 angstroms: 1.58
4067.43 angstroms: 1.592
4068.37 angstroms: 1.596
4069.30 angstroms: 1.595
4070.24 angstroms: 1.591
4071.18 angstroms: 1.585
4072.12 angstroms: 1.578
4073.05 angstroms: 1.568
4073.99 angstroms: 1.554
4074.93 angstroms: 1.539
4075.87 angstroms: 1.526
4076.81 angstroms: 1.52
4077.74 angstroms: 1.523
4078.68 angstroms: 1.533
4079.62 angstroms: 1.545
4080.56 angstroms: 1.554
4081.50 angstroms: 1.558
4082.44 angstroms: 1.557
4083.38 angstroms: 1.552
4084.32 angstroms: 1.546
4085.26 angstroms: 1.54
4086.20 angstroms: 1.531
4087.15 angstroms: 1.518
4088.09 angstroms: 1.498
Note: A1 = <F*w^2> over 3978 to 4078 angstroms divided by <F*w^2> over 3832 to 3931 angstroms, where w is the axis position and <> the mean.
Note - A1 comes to 1.46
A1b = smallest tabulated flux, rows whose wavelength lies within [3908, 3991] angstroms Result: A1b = 0.6873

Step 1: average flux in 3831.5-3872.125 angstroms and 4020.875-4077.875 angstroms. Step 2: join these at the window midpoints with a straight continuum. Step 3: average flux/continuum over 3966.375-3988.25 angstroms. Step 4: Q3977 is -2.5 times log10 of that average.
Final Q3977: 0.27 mag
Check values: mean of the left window 1.11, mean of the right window 1.6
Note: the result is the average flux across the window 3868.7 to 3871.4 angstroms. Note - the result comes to 1.27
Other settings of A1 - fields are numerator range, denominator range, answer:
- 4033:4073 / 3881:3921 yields 1.44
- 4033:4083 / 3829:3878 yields 1.61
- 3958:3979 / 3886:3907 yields 0.81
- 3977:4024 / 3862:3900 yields 1.39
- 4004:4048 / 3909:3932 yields 1.37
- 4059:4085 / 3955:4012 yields 1.27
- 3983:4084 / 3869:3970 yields 1.48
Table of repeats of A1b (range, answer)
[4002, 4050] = 1.489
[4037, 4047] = 1.557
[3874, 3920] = 1.015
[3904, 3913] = 1.224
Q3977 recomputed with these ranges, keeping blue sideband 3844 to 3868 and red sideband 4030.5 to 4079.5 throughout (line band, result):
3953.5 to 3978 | 0.43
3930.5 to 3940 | 0.44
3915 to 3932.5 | 0.14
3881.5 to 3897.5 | 0.18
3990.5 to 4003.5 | -0.04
